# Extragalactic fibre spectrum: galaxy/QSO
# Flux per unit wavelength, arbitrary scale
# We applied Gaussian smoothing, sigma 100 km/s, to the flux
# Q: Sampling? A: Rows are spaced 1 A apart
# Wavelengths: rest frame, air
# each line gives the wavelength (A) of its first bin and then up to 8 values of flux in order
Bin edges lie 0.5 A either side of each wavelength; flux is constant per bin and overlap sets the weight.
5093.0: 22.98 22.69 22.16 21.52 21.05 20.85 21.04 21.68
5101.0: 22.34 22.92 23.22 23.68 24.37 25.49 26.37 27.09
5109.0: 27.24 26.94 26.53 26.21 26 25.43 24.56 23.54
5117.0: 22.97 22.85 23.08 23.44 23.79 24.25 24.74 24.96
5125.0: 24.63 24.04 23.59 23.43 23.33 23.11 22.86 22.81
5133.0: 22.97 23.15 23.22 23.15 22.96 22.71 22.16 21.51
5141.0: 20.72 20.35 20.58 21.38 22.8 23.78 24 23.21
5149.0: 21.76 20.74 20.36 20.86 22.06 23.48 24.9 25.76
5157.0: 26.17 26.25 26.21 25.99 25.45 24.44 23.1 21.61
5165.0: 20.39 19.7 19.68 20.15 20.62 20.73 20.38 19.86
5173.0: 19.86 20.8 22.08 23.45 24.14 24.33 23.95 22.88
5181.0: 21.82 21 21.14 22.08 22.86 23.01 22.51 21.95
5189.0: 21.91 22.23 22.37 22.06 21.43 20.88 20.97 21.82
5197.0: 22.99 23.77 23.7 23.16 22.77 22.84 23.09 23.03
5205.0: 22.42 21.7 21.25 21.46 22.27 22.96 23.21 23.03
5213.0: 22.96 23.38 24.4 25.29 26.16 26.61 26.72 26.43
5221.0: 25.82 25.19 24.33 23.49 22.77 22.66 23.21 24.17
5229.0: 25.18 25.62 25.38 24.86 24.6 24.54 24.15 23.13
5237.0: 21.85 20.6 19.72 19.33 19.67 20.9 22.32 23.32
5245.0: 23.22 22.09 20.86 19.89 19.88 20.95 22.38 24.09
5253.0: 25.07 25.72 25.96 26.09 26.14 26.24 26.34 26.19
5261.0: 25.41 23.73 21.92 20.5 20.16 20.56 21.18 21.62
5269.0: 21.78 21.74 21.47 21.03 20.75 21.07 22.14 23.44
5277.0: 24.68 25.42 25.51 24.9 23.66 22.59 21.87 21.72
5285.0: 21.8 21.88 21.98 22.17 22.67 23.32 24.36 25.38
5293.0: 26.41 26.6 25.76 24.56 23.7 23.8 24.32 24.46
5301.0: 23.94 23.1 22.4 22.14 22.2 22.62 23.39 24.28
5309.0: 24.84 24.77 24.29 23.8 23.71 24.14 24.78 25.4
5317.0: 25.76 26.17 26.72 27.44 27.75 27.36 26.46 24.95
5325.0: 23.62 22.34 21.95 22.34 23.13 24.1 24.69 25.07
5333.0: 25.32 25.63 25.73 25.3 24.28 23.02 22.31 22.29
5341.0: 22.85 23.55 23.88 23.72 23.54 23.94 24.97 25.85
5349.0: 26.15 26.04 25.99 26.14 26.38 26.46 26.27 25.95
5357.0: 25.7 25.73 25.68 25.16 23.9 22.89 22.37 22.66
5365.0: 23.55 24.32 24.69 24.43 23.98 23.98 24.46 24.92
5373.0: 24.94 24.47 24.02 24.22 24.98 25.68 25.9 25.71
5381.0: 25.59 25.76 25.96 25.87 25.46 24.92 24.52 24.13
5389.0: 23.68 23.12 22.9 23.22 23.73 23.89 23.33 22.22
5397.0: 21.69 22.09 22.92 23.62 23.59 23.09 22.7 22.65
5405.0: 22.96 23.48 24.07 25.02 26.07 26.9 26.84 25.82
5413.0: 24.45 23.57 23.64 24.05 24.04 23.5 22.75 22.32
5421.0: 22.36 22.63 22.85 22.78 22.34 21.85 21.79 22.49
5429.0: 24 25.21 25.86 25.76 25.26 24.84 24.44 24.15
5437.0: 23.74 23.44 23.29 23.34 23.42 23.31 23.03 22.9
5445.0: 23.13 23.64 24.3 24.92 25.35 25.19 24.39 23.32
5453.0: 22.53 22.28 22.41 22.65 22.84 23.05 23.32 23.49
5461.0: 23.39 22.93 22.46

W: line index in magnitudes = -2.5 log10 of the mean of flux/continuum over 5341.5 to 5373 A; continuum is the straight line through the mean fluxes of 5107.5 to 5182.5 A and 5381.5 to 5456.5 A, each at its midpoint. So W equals -0.05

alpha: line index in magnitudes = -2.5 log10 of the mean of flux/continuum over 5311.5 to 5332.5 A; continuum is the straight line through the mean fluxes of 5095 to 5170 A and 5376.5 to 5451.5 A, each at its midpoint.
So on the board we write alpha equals -0.049 mag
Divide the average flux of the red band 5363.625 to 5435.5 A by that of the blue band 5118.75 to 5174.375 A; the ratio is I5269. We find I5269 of 1.1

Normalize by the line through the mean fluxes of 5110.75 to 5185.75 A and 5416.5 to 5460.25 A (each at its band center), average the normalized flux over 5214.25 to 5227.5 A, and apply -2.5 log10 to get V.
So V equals -0.080 mag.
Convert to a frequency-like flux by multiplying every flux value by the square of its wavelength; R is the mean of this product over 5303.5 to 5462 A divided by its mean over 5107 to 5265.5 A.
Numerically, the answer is 1.1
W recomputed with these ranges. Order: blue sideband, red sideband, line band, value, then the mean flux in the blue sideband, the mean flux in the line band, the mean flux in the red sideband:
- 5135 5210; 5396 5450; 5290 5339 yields -0.062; 22.4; 24.5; 23.7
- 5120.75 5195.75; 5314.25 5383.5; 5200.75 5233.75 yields -0.030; 22.6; 23.9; 24.8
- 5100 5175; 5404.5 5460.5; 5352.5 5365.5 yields -0.053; 23.2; 24.8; 23.8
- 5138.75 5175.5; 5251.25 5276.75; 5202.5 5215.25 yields 0.003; 22.3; 22.7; 23.2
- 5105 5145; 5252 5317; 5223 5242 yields 0.030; 23.8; 23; 23.6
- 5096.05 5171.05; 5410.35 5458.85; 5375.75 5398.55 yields -0.031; 23.3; 24.3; 23.7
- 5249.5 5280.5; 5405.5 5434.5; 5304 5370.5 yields -0.041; 23.4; 24.6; 24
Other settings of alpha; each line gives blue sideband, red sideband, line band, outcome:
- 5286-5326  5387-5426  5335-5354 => -0.02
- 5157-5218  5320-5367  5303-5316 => 0.02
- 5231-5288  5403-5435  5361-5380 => -0.03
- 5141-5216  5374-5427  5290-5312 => -0.04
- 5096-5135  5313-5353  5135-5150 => 0.09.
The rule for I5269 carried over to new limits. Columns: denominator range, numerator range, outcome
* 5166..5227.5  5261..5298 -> 1.01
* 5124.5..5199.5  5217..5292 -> 1.03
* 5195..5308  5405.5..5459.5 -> 1.02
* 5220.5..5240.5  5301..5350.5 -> 1.04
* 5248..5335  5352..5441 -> 1.02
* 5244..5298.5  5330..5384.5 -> 1.07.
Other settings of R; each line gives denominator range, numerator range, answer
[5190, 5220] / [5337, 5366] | 1.12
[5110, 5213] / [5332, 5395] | 1.17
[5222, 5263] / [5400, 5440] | 1.09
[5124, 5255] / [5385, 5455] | 1.13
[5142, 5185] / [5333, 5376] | 1.18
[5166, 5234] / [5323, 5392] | 1.14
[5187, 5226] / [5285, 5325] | 1.09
